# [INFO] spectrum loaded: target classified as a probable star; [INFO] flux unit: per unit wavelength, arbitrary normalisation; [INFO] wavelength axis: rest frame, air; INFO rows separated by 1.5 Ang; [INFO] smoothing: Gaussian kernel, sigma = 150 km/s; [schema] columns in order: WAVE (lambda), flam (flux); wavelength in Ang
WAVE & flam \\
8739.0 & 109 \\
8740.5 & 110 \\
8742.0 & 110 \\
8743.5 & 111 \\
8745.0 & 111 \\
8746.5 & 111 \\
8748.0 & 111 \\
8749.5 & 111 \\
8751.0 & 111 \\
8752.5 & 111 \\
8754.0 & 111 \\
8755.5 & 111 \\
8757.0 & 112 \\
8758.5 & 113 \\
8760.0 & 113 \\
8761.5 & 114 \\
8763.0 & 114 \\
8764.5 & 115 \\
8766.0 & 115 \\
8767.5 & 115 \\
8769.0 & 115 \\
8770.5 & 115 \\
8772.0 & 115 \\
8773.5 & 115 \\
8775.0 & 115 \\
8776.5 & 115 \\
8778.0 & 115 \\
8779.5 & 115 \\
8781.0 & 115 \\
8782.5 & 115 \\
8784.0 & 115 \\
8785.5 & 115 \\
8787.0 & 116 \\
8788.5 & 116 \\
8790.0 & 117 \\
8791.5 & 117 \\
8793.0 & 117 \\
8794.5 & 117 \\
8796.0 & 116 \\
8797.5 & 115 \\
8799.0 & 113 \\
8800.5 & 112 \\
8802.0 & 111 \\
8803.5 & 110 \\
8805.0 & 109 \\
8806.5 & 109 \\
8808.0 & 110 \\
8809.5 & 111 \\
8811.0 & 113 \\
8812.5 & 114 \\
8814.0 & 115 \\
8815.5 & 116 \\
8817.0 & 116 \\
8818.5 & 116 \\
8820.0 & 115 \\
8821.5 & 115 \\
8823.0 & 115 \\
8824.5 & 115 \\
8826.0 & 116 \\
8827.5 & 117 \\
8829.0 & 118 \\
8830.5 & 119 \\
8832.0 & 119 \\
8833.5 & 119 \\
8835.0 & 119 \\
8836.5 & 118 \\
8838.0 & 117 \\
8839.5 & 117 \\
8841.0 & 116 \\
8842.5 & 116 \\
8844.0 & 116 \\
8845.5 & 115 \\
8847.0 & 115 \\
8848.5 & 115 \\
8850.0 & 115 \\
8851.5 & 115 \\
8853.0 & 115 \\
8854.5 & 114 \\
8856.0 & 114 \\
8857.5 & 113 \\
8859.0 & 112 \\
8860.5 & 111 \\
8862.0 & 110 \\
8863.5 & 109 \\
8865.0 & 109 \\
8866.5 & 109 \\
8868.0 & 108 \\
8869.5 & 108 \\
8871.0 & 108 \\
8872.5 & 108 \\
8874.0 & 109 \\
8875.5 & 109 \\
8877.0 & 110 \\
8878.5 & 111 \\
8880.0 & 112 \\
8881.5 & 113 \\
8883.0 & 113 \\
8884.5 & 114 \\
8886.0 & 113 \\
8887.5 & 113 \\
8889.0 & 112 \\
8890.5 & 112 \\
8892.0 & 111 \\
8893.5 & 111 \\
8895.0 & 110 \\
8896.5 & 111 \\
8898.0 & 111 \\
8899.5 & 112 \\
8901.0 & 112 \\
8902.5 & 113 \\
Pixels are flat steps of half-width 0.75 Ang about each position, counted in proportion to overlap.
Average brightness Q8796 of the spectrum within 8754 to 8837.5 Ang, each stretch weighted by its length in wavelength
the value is 115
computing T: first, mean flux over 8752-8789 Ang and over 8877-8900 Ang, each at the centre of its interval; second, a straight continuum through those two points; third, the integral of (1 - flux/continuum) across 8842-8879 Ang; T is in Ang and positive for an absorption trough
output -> 0.23 Ang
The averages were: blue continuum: 114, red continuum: 112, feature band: 112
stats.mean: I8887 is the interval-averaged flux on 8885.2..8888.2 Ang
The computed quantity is 113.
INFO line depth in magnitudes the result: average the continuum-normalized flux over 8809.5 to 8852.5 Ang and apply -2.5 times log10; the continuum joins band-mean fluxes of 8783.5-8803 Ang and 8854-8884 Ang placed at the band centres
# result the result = -0.03 mag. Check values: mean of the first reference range 115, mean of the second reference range 110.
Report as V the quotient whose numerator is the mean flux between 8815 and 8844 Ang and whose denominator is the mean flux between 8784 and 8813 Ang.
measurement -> 1.03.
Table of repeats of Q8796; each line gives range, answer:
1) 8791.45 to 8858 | 115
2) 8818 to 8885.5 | 114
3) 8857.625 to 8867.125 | 110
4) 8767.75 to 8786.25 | 115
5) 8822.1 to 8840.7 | 117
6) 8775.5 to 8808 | 114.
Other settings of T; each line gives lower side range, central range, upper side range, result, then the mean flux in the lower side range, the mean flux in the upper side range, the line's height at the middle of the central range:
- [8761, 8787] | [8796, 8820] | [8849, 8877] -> 0.11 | 115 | 111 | 113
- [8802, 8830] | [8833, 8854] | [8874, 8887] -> -0.61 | 114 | 112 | 113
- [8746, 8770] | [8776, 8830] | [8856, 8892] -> -1.23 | 113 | 111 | 112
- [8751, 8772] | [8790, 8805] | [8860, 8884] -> -0.25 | 113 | 110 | 112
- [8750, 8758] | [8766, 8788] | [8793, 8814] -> -0.63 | 111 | 113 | 112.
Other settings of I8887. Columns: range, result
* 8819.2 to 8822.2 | 115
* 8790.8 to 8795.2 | 117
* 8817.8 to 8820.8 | 115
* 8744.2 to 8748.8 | 111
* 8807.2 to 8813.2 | 112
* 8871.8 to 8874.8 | 109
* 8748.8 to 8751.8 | 111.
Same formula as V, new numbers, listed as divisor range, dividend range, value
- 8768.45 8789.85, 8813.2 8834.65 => 1.01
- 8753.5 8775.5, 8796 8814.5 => 0.98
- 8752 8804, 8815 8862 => 1.01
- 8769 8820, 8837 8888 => 0.98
